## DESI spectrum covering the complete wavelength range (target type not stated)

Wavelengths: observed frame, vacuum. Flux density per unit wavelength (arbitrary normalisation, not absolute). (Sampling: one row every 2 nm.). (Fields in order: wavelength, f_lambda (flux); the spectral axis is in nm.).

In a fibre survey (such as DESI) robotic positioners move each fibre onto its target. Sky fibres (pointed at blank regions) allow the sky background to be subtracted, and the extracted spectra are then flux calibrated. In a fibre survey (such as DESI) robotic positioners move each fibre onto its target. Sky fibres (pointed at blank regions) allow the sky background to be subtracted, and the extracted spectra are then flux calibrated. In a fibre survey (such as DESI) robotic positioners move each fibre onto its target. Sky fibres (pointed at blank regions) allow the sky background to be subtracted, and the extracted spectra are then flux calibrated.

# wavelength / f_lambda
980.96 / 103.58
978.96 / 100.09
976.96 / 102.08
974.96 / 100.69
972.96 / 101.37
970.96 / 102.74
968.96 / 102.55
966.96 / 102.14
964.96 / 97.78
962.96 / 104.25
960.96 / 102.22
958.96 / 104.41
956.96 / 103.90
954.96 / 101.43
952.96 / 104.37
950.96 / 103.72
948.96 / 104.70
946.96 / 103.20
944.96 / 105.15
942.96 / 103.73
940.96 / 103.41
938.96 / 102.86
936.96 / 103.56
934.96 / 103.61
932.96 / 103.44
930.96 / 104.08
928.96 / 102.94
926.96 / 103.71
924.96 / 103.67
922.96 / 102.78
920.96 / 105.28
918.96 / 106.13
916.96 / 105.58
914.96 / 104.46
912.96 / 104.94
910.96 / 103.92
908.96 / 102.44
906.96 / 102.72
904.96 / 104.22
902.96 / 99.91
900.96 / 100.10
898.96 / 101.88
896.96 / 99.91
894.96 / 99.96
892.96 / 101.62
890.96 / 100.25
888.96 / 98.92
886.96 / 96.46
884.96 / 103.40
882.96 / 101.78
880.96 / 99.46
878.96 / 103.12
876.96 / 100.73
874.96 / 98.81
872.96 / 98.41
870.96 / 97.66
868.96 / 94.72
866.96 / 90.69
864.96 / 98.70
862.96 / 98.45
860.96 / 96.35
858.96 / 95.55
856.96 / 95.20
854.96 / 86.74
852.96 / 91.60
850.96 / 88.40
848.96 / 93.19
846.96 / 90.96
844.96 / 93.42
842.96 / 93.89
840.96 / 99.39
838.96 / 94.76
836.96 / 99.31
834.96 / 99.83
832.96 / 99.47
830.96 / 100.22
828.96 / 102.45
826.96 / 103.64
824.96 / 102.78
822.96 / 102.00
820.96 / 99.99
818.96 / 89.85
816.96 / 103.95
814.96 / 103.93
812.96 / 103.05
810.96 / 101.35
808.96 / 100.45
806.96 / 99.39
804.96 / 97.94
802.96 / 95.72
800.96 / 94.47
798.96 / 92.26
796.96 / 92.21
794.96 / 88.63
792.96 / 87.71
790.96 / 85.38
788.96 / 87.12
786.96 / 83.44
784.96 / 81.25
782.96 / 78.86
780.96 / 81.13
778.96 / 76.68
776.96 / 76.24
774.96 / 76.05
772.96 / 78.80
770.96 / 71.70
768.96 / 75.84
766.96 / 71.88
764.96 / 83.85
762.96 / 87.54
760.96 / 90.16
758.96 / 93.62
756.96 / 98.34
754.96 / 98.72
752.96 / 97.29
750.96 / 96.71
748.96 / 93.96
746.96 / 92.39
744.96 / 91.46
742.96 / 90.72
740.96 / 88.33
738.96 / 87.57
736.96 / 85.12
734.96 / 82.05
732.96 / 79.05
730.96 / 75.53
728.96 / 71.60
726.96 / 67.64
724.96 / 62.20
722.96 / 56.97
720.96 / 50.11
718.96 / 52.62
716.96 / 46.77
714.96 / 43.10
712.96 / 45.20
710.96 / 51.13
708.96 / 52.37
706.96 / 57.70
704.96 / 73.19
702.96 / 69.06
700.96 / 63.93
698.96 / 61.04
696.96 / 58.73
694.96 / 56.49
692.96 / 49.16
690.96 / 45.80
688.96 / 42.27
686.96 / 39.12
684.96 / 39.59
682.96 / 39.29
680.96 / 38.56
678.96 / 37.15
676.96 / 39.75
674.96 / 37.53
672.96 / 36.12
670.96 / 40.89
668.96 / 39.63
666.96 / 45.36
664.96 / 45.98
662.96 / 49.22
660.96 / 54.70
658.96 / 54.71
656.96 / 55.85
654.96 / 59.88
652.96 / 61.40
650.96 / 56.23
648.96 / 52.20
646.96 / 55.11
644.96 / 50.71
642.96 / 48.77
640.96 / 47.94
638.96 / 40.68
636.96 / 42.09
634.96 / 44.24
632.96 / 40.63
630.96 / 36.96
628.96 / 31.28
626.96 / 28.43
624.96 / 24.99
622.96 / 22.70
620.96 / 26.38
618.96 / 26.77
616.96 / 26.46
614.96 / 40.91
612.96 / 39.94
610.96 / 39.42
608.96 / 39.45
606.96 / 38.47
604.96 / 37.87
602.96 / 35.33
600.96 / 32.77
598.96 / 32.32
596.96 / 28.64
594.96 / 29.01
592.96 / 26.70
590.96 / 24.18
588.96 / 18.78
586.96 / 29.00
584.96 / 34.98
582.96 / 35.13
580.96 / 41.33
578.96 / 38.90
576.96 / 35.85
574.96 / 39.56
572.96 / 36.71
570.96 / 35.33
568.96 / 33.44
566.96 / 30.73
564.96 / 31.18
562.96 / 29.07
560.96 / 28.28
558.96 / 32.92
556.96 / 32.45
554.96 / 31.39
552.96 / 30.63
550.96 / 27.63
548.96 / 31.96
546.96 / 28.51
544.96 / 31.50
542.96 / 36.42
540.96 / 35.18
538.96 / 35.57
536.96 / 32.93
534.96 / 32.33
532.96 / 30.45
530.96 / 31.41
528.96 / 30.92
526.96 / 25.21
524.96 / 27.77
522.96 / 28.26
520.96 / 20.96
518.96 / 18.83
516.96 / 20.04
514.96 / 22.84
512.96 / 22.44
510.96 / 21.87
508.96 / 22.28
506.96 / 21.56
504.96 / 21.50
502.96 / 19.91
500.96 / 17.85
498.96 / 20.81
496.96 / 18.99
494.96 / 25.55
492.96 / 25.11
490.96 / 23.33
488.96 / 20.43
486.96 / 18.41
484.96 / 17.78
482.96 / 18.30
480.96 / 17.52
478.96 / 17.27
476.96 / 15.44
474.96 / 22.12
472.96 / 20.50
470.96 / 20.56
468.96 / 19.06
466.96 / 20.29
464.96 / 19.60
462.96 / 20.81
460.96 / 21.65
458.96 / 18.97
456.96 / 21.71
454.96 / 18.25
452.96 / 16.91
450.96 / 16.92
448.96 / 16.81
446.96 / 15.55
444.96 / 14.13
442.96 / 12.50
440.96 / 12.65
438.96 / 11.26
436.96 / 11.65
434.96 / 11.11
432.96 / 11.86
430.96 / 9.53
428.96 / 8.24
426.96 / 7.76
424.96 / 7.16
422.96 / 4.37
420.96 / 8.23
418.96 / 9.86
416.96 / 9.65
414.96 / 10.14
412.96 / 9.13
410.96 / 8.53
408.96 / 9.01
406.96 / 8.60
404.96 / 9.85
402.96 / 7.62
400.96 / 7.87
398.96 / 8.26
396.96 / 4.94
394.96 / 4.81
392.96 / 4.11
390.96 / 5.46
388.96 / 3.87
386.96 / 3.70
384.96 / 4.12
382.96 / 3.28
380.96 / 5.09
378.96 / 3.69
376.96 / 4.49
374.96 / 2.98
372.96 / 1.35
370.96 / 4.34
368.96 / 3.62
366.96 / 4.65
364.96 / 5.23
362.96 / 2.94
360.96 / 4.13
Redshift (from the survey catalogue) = 0.00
